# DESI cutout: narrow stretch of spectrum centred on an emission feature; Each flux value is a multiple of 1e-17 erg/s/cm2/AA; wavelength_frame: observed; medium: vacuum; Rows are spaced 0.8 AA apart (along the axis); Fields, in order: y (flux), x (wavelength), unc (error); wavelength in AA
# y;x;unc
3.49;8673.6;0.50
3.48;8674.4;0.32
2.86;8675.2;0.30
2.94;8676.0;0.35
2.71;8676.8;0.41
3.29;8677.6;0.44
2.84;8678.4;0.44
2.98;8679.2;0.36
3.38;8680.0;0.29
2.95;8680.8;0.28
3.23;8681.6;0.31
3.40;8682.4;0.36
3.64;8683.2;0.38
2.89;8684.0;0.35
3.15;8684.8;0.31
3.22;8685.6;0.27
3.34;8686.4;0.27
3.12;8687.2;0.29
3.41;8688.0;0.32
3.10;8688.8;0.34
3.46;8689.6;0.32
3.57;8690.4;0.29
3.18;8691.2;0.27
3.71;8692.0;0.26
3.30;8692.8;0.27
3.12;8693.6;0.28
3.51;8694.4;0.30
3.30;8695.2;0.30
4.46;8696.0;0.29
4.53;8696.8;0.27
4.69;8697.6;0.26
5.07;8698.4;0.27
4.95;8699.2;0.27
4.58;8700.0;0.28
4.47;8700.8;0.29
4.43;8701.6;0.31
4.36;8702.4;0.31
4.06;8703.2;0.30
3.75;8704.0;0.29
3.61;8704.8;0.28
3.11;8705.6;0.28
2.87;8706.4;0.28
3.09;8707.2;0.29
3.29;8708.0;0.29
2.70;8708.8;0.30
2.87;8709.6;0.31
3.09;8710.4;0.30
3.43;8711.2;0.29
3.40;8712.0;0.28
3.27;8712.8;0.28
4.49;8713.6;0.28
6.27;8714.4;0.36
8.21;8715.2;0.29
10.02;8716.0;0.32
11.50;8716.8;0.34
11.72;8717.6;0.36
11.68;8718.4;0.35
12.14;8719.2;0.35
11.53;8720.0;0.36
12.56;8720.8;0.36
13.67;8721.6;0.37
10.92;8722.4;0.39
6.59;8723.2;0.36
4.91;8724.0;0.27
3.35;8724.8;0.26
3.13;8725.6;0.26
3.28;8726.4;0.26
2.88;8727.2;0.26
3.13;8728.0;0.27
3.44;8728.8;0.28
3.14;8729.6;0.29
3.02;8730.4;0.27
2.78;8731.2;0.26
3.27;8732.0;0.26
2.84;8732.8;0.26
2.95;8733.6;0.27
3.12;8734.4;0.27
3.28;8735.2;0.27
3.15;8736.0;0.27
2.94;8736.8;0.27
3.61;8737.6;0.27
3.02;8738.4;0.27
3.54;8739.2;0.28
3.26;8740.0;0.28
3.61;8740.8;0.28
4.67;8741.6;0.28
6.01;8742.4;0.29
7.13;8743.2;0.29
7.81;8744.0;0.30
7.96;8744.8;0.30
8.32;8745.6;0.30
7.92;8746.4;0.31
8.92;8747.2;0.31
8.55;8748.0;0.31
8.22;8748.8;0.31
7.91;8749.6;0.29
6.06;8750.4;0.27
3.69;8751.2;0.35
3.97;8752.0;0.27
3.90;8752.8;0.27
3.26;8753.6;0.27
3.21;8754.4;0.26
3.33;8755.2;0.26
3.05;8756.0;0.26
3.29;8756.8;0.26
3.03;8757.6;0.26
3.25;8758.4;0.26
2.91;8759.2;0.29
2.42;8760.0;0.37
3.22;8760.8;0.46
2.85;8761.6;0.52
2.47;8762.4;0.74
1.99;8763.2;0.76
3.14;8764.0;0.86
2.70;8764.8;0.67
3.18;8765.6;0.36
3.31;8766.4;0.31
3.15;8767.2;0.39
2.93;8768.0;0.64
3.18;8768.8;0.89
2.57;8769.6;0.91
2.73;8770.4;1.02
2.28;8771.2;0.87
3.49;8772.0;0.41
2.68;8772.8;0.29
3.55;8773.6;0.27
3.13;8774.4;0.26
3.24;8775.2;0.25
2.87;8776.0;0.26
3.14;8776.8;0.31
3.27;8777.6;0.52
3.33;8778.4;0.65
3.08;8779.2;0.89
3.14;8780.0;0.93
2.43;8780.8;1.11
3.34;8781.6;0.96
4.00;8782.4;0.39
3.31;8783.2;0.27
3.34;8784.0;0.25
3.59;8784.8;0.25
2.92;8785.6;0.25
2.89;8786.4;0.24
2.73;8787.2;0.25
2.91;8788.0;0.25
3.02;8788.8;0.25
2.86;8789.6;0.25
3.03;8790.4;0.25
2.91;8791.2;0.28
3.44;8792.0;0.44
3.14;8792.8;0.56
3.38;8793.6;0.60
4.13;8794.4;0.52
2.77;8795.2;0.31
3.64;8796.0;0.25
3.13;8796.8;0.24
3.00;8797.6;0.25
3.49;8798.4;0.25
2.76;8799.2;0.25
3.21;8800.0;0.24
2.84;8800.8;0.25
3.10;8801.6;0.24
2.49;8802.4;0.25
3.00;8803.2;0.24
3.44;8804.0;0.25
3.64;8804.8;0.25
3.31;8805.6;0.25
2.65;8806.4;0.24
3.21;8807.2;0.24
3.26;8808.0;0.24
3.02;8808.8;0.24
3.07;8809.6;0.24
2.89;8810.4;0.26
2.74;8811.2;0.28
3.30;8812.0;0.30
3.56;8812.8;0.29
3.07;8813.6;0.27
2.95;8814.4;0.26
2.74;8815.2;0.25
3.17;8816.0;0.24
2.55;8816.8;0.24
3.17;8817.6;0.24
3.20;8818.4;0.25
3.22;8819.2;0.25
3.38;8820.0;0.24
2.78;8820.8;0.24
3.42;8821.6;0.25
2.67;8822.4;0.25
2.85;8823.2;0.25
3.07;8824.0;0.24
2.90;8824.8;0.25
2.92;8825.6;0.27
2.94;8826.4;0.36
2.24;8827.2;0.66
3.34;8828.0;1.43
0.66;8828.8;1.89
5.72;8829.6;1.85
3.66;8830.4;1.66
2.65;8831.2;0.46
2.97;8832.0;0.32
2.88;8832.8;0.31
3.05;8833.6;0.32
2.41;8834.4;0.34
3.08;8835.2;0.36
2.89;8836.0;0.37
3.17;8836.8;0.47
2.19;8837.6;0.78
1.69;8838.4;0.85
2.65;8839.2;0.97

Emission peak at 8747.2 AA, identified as [N II] 6583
